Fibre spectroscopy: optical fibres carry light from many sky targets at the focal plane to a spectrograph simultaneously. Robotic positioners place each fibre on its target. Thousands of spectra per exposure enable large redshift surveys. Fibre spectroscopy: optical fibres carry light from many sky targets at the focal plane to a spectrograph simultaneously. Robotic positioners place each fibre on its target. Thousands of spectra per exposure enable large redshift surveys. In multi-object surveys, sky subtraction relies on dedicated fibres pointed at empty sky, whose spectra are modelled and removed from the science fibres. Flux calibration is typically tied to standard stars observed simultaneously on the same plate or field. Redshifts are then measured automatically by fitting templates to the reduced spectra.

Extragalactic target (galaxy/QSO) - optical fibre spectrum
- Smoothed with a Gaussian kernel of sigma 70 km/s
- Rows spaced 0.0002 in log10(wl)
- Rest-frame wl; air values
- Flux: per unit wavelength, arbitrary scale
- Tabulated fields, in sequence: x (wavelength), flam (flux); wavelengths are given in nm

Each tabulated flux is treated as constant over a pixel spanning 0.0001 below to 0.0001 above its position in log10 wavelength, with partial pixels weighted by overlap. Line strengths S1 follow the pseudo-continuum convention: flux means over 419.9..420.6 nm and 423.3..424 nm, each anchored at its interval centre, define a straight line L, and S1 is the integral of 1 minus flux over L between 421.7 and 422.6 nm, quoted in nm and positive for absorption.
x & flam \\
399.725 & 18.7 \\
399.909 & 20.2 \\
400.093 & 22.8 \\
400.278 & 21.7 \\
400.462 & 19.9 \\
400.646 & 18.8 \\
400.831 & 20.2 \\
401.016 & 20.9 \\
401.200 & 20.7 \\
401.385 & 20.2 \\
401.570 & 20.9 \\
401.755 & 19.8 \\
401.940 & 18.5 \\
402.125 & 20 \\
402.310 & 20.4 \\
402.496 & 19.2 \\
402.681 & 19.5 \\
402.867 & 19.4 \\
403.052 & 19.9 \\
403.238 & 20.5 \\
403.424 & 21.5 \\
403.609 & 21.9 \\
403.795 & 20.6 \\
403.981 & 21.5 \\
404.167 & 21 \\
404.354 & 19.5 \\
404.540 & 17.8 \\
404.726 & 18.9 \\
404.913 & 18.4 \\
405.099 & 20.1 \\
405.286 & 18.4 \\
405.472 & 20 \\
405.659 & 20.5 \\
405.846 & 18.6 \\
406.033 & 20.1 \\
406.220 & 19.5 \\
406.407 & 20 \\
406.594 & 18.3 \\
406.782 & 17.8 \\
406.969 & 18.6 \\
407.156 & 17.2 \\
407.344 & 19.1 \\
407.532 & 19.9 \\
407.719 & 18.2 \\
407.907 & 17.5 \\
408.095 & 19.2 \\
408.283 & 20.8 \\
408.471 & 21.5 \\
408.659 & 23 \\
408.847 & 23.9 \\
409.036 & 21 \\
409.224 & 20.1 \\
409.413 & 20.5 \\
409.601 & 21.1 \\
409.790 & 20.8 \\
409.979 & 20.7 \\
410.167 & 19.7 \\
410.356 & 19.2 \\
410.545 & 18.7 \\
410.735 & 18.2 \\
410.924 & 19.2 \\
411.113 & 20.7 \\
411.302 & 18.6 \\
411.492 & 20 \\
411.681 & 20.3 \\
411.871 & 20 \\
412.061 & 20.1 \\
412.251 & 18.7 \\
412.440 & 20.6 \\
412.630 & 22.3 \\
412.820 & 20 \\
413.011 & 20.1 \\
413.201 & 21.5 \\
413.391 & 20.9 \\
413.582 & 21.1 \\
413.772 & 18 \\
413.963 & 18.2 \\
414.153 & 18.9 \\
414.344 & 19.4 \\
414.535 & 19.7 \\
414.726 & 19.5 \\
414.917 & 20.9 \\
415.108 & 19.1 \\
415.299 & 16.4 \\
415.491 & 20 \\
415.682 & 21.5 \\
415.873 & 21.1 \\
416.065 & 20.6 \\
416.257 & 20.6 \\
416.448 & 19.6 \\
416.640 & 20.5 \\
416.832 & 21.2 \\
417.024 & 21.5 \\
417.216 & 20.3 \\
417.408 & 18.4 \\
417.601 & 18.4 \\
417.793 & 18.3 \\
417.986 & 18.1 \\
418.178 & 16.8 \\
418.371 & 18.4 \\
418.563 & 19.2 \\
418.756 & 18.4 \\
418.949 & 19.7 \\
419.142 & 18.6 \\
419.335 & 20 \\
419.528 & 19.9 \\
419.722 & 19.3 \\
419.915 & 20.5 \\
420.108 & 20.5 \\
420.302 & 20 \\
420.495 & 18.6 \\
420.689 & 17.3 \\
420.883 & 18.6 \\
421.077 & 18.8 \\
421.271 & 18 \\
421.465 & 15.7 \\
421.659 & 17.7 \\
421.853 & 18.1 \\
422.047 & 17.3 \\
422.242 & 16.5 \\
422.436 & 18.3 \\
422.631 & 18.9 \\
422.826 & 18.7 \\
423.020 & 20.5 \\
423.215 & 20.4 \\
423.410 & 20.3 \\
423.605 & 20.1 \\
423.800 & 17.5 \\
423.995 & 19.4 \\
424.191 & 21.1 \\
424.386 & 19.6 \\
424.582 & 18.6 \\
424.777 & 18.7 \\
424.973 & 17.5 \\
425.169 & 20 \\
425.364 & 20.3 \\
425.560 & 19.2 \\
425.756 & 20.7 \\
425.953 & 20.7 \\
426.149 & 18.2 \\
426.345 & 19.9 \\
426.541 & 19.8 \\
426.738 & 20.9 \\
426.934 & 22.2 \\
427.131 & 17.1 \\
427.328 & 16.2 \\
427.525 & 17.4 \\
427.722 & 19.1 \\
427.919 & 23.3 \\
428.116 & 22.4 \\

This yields 0.09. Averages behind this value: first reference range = 19.8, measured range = 17.7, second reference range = 19.3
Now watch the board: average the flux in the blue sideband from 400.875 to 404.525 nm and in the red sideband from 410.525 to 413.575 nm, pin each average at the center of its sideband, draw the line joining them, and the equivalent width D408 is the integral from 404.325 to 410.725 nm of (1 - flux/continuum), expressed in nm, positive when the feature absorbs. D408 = 0.16 nm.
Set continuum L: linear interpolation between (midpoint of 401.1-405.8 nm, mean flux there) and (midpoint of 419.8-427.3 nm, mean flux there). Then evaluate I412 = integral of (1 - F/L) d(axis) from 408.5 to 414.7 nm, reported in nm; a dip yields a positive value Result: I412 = -0.178 nm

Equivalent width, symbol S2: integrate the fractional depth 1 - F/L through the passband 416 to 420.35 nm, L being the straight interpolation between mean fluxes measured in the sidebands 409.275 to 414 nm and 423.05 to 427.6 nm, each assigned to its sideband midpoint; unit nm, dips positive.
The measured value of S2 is 0.05 nm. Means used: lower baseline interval 20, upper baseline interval 19.4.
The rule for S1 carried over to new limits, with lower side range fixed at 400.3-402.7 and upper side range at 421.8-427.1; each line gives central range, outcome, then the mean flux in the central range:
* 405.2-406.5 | 0.02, 19.6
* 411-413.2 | -0.05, 20.2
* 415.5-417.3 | -0.11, 20.7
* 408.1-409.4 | -0.11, 21.5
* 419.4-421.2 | 0.02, 19.3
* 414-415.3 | 0.02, 19.3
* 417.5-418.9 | 0.09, 18.3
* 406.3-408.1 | 0.12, 18.6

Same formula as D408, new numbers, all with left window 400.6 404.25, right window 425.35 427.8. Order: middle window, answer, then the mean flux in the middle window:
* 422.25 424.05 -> 0.02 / 19.2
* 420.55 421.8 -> 0.12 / 17.7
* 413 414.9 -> 0.01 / 19.8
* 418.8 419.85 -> 0.01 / 19.5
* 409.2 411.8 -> 0.02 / 19.8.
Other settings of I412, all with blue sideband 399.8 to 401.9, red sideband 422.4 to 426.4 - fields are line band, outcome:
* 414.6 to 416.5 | -0.01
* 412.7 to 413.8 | -0.03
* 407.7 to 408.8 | -0.01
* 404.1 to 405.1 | 0.06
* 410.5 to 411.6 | 0.04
